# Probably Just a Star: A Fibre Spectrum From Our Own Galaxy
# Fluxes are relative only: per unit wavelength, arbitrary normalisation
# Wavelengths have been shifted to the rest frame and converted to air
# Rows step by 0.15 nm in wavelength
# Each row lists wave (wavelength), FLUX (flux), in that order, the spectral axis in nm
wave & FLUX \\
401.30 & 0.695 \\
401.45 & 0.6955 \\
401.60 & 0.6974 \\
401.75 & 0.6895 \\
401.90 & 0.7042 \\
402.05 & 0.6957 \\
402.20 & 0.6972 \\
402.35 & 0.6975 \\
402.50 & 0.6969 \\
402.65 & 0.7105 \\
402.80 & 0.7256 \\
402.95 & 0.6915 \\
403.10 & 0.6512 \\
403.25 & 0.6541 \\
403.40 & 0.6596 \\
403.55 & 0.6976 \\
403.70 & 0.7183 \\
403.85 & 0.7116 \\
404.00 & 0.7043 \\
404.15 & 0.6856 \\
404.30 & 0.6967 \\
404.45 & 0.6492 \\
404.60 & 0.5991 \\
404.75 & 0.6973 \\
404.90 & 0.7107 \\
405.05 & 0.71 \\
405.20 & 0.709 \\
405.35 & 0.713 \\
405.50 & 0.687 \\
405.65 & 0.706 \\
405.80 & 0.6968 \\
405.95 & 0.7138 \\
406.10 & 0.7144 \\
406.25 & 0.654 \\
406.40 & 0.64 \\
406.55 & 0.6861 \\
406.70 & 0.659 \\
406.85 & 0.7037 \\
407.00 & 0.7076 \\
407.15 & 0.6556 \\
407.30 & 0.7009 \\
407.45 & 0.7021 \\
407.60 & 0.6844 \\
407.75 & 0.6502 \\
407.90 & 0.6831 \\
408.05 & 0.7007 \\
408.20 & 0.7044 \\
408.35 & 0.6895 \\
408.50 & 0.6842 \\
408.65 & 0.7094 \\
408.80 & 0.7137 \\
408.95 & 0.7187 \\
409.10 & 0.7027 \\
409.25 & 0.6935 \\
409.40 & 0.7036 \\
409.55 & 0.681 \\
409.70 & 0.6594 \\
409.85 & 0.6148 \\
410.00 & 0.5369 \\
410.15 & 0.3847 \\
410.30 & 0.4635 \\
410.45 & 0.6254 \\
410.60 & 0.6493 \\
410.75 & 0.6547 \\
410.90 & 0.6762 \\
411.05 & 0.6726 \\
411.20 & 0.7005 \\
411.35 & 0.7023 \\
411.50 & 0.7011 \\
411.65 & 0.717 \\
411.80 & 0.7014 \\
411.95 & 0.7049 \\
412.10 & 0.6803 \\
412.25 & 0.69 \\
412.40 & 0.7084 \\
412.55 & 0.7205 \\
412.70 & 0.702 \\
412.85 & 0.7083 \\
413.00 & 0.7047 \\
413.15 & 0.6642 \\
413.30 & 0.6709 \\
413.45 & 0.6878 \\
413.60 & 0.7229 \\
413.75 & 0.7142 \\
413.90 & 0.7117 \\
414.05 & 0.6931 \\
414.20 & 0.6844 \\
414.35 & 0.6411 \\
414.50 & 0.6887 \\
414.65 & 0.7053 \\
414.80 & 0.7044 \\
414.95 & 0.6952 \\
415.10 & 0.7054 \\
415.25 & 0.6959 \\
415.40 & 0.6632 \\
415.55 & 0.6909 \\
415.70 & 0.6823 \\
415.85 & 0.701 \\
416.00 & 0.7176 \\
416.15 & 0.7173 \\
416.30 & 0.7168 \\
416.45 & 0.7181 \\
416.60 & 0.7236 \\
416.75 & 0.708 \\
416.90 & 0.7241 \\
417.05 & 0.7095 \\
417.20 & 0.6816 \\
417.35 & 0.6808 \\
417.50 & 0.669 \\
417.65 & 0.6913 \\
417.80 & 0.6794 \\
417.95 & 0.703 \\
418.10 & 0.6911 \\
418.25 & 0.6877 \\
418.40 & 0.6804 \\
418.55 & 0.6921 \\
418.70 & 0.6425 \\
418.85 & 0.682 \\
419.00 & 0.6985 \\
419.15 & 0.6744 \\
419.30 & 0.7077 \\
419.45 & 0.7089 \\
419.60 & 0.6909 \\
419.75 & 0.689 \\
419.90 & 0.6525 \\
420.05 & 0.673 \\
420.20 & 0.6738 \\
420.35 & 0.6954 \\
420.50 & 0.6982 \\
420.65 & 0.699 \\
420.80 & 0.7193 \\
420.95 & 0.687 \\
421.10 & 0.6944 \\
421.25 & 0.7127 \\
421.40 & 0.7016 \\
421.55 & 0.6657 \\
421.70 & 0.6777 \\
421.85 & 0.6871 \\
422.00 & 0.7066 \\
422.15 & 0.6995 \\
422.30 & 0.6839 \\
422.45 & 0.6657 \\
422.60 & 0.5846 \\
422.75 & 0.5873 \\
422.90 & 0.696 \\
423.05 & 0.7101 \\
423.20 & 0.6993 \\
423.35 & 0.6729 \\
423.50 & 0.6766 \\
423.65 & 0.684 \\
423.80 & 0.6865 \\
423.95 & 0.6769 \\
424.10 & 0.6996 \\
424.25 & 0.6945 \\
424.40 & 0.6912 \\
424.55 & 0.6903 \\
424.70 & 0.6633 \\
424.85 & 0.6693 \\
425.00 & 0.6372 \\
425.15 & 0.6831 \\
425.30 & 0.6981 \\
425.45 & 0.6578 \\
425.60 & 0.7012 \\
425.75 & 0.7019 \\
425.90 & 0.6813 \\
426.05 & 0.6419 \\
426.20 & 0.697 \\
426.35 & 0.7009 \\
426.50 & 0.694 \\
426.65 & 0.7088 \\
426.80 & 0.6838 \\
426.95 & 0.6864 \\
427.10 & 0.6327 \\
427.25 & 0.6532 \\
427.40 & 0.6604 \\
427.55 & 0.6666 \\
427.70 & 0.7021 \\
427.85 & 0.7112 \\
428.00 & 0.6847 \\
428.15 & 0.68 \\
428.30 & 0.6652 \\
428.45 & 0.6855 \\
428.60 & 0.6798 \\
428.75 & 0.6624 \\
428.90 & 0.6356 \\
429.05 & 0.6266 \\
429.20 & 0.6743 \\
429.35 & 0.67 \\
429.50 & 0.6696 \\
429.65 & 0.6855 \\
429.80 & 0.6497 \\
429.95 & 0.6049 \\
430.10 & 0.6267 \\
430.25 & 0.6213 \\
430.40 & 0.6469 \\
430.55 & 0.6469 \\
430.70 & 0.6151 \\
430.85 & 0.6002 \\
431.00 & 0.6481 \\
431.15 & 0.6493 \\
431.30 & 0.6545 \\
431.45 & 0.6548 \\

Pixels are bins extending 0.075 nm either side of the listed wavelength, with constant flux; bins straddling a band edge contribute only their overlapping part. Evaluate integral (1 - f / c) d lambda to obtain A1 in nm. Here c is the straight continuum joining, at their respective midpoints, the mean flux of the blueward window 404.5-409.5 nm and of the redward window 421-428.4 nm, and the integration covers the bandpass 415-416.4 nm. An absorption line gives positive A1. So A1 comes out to -0.03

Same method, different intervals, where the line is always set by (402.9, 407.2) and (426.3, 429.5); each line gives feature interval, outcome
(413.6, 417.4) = -0.107 nm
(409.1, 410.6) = 0.174 nm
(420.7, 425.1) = -0.022 nm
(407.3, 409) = -0.026 nm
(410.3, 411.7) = 0.035 nm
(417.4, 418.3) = -0.010 nm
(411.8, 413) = -0.035 nm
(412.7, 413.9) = -0.028 nm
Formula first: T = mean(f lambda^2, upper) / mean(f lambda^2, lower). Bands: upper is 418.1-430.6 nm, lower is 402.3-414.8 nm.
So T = 1.1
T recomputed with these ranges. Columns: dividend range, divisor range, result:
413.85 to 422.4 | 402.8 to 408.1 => 1.07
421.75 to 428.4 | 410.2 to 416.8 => 1.04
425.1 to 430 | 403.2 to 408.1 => 1.09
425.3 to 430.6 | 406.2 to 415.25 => 1.07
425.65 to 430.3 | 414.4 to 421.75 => 1.01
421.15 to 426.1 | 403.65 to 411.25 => 1.09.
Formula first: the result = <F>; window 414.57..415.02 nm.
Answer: 0.702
